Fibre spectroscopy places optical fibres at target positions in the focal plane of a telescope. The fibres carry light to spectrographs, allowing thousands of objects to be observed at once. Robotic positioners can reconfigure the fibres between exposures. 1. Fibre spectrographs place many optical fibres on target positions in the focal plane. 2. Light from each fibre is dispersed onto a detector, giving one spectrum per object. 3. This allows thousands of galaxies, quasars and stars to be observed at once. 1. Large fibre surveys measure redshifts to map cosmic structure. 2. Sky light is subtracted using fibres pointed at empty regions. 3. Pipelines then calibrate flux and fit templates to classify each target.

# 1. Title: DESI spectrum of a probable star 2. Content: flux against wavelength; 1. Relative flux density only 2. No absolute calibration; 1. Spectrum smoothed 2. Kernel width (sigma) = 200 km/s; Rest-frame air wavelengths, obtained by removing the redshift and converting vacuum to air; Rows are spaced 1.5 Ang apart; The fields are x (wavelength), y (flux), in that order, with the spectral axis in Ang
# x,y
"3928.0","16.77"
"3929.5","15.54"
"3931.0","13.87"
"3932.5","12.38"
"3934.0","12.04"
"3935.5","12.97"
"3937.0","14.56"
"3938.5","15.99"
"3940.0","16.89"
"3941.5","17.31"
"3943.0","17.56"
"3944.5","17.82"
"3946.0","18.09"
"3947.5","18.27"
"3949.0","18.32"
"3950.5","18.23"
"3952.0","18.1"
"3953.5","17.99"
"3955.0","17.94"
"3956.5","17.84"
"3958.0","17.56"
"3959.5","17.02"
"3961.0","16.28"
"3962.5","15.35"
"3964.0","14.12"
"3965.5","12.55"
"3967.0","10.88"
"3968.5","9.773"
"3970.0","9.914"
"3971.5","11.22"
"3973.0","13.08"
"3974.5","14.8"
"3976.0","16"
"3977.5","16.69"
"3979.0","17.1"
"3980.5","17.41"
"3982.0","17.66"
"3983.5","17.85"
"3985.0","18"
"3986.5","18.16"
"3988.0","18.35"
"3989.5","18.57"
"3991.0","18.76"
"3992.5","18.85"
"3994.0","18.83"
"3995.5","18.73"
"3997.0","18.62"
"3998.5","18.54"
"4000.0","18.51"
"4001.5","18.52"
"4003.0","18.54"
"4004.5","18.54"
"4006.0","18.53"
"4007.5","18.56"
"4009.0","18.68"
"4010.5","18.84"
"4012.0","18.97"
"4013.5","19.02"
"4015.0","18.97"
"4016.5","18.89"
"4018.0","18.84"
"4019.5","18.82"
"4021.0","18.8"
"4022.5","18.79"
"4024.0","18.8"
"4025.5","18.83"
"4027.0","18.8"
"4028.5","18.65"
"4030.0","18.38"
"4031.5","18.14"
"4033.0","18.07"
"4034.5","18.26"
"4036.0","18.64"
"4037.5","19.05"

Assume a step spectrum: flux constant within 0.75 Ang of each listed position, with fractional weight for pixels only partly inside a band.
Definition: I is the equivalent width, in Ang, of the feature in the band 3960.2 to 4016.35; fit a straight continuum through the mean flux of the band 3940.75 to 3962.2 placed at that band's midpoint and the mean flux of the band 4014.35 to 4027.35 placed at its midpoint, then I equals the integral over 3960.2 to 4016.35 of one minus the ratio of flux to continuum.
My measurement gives 4.6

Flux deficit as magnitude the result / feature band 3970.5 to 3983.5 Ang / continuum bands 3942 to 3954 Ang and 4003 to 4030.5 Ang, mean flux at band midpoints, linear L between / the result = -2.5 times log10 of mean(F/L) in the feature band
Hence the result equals 0.18 mag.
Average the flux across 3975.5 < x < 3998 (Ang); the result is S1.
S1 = 18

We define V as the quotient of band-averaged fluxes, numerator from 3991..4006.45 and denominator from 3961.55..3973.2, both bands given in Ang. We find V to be 1.53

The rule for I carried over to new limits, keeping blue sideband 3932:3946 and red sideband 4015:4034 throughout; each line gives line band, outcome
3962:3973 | 3.0 Ang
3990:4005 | -0.8 Ang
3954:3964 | -0.4 Ang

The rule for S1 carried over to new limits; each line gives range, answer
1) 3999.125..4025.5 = 18.7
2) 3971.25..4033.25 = 18.1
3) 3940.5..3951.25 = 17.9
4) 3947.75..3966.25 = 16.8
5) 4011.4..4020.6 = 18.9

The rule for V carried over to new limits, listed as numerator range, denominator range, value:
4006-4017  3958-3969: 1.34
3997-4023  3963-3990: 1.24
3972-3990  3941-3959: 0.94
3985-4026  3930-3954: 1.15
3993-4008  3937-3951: 1.07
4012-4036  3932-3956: 1.13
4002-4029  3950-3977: 1.26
